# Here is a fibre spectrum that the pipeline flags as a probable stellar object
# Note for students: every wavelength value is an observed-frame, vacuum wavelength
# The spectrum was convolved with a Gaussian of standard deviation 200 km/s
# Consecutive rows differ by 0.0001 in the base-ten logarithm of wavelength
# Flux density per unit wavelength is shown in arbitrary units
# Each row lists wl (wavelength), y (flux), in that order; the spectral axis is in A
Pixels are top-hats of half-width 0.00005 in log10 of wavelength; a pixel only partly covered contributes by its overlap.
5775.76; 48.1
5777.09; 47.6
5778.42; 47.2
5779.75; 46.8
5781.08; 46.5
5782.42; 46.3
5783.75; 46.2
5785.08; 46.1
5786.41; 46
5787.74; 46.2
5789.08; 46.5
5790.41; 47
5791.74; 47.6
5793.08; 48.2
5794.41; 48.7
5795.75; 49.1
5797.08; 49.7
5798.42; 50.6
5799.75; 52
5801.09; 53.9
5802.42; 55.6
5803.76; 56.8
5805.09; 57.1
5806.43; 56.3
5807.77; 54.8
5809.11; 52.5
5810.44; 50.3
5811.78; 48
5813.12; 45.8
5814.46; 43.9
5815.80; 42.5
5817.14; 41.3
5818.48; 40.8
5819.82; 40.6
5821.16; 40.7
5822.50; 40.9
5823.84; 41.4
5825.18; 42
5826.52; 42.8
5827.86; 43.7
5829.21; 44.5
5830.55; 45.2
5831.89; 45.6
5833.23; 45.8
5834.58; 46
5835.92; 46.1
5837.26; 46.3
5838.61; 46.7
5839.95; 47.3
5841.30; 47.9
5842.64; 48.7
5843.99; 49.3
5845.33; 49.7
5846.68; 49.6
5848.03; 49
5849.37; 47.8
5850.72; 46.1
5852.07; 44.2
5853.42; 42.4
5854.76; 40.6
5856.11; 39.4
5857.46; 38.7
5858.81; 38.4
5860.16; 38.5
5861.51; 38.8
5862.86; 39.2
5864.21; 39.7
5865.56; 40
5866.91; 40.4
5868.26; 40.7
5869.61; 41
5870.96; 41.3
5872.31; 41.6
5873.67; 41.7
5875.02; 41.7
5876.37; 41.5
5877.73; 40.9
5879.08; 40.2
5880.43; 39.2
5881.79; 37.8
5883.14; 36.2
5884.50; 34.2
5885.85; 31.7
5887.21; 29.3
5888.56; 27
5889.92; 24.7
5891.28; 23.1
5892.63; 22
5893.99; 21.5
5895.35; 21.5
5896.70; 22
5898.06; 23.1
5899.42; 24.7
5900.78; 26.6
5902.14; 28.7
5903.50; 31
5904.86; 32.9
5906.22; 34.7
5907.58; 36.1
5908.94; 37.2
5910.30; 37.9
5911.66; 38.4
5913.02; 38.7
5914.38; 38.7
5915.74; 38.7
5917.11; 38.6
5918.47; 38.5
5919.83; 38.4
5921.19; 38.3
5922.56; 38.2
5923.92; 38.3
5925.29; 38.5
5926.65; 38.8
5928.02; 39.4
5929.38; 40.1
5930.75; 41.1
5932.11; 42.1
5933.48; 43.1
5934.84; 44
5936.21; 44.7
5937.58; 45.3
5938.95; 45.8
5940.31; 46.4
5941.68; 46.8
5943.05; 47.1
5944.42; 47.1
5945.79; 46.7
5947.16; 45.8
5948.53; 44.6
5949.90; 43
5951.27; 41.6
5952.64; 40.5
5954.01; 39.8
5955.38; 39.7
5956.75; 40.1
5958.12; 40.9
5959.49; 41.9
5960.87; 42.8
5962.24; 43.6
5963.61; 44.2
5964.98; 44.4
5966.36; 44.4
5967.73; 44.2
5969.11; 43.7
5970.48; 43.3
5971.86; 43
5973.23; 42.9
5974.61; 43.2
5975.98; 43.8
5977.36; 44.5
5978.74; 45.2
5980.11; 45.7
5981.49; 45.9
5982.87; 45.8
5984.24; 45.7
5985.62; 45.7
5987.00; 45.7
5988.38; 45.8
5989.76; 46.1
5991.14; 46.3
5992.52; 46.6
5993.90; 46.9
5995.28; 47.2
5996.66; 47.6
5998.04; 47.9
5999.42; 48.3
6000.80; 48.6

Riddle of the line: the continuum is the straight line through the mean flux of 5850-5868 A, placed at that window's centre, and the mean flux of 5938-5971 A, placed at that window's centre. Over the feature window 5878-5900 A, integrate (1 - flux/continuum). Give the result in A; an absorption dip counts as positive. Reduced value 6.7 A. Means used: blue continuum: 40.5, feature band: 28.9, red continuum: 43.7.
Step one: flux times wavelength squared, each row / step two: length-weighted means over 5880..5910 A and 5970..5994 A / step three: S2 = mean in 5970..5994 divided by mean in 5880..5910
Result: 1.6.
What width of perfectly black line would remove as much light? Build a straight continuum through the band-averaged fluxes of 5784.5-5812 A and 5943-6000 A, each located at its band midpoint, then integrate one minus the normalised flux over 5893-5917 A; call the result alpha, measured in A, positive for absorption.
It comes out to 7.9 A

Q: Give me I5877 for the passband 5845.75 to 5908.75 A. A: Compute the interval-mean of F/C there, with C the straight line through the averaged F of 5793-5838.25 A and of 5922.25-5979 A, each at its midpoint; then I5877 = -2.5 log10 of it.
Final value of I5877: 0.25 mag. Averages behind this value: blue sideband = 47.3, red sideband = 43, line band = 35.9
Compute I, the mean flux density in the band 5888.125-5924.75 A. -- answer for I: 31.9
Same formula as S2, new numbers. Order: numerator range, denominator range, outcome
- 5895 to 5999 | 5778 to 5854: 0.91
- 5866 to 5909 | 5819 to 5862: 0.76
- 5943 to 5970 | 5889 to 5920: 1.42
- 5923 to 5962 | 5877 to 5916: 1.37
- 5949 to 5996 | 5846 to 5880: 1.09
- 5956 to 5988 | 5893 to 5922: 1.38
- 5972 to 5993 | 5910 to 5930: 1.19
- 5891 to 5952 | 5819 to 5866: 0.88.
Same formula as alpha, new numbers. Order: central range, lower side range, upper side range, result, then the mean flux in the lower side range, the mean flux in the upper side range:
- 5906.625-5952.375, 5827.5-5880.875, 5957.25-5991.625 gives 2.67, 43.4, 44.3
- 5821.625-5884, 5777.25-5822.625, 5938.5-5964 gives 4.83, 48.1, 43.6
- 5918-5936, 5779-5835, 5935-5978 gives 1.77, 47.2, 43.7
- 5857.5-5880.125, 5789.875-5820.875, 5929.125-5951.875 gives 3.22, 49.2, 44.5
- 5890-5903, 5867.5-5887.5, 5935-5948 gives 5.43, 38.8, 46.1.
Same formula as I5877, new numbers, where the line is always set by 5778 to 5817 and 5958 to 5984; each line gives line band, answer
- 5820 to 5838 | 0.103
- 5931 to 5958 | 0.024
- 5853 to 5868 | 0.191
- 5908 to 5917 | 0.194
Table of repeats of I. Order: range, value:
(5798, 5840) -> 47.1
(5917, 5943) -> 41.6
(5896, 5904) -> 25.9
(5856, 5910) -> 34.2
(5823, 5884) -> 43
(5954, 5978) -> 42.9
